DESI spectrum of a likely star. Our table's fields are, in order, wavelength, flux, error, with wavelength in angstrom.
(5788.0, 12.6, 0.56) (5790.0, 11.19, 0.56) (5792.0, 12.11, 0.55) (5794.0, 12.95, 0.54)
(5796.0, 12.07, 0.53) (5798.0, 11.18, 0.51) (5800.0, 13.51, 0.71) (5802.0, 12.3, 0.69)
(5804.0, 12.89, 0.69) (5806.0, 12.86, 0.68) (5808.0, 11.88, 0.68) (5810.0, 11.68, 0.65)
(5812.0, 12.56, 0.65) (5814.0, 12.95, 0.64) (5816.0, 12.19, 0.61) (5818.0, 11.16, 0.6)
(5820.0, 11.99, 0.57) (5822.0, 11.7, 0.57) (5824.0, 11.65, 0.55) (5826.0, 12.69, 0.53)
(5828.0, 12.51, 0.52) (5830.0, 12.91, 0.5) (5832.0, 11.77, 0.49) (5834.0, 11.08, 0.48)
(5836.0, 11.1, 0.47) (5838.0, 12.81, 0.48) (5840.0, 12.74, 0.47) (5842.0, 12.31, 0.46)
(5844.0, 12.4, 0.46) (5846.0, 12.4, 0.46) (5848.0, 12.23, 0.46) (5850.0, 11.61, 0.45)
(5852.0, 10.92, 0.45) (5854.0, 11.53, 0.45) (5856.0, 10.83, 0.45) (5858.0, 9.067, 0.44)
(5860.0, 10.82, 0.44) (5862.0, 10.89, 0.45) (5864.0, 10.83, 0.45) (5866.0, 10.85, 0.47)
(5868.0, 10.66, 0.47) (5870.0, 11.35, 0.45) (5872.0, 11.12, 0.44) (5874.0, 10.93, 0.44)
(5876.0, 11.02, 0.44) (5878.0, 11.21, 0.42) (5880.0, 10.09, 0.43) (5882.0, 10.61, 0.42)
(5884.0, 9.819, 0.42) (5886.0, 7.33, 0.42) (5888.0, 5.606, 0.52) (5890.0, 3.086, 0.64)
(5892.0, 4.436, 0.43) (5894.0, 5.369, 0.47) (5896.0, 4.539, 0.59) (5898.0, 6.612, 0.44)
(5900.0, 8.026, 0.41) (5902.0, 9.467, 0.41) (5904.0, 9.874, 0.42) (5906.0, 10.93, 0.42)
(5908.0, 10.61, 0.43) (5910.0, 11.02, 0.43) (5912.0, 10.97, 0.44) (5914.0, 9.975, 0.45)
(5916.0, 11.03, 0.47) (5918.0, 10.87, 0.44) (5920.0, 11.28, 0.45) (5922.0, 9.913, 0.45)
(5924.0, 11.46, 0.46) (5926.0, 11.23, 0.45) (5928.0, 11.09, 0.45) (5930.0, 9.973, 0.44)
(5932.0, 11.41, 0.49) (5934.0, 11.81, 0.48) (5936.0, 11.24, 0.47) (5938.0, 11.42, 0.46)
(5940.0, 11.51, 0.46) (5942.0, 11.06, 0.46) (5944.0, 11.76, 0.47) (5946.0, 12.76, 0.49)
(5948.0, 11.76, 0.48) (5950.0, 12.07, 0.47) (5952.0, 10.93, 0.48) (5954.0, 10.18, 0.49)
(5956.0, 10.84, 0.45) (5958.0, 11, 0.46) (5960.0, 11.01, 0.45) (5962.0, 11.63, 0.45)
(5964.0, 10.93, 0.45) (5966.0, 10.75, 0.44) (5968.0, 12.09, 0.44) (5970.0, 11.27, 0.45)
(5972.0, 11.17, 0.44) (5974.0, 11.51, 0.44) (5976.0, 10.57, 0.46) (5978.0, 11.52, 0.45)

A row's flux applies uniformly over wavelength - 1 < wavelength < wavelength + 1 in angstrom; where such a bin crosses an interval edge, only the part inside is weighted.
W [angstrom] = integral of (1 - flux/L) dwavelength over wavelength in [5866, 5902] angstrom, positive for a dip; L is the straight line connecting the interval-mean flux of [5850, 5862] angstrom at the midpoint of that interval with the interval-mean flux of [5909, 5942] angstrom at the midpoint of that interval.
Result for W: 8.0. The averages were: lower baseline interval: 10.7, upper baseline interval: 11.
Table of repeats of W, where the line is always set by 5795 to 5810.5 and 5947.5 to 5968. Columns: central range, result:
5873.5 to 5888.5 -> 2.6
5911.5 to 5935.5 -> 1.0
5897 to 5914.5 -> 2.8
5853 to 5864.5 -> 1.2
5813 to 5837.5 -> 0.3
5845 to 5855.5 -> 0.2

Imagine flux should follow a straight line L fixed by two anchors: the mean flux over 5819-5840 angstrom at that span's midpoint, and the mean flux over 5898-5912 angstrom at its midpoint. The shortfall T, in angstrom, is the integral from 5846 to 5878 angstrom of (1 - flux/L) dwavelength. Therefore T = 0.2 angstrom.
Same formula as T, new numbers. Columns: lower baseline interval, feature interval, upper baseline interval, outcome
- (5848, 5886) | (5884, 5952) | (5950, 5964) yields 7.1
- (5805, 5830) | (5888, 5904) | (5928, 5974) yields 7.5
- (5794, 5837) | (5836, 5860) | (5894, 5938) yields -0.3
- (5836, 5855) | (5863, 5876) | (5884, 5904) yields -2.4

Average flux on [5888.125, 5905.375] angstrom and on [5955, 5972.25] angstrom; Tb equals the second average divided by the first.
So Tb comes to 1.73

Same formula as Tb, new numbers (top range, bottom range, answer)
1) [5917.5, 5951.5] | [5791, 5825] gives 0.93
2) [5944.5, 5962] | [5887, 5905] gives 1.79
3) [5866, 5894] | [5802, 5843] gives 0.74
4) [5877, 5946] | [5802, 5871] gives 0.82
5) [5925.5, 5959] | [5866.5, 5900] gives 1.35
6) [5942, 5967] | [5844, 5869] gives 1.02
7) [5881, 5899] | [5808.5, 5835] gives 0.53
